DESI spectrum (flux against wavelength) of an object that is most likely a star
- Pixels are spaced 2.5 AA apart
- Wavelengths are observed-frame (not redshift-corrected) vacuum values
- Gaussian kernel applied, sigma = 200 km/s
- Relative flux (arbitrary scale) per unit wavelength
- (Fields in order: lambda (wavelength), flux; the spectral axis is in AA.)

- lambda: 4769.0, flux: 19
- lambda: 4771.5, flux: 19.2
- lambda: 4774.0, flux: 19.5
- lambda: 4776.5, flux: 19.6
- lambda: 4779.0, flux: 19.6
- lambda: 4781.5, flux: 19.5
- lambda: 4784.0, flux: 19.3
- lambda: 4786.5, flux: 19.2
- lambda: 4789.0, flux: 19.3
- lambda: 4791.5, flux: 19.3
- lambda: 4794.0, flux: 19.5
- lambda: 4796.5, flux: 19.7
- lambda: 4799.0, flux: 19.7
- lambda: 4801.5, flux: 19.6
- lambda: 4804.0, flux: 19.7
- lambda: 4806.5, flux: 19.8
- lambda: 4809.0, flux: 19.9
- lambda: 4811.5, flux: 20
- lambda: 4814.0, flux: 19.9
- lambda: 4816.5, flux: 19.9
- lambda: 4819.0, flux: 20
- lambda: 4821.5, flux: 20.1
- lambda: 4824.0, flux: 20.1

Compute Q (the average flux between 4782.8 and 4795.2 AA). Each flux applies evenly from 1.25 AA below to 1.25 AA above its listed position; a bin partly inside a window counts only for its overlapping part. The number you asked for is 19.3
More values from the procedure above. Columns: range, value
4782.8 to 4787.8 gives 19.3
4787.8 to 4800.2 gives 19.5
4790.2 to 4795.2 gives 19.4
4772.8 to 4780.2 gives 19.6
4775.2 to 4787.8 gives 19.4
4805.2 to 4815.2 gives 19.9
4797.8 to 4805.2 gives 19.7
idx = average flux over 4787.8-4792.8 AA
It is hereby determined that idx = 19.3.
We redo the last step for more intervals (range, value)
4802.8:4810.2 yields 19.8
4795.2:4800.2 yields 19.7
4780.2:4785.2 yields 19.4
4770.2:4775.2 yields 19.3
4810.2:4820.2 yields 19.9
